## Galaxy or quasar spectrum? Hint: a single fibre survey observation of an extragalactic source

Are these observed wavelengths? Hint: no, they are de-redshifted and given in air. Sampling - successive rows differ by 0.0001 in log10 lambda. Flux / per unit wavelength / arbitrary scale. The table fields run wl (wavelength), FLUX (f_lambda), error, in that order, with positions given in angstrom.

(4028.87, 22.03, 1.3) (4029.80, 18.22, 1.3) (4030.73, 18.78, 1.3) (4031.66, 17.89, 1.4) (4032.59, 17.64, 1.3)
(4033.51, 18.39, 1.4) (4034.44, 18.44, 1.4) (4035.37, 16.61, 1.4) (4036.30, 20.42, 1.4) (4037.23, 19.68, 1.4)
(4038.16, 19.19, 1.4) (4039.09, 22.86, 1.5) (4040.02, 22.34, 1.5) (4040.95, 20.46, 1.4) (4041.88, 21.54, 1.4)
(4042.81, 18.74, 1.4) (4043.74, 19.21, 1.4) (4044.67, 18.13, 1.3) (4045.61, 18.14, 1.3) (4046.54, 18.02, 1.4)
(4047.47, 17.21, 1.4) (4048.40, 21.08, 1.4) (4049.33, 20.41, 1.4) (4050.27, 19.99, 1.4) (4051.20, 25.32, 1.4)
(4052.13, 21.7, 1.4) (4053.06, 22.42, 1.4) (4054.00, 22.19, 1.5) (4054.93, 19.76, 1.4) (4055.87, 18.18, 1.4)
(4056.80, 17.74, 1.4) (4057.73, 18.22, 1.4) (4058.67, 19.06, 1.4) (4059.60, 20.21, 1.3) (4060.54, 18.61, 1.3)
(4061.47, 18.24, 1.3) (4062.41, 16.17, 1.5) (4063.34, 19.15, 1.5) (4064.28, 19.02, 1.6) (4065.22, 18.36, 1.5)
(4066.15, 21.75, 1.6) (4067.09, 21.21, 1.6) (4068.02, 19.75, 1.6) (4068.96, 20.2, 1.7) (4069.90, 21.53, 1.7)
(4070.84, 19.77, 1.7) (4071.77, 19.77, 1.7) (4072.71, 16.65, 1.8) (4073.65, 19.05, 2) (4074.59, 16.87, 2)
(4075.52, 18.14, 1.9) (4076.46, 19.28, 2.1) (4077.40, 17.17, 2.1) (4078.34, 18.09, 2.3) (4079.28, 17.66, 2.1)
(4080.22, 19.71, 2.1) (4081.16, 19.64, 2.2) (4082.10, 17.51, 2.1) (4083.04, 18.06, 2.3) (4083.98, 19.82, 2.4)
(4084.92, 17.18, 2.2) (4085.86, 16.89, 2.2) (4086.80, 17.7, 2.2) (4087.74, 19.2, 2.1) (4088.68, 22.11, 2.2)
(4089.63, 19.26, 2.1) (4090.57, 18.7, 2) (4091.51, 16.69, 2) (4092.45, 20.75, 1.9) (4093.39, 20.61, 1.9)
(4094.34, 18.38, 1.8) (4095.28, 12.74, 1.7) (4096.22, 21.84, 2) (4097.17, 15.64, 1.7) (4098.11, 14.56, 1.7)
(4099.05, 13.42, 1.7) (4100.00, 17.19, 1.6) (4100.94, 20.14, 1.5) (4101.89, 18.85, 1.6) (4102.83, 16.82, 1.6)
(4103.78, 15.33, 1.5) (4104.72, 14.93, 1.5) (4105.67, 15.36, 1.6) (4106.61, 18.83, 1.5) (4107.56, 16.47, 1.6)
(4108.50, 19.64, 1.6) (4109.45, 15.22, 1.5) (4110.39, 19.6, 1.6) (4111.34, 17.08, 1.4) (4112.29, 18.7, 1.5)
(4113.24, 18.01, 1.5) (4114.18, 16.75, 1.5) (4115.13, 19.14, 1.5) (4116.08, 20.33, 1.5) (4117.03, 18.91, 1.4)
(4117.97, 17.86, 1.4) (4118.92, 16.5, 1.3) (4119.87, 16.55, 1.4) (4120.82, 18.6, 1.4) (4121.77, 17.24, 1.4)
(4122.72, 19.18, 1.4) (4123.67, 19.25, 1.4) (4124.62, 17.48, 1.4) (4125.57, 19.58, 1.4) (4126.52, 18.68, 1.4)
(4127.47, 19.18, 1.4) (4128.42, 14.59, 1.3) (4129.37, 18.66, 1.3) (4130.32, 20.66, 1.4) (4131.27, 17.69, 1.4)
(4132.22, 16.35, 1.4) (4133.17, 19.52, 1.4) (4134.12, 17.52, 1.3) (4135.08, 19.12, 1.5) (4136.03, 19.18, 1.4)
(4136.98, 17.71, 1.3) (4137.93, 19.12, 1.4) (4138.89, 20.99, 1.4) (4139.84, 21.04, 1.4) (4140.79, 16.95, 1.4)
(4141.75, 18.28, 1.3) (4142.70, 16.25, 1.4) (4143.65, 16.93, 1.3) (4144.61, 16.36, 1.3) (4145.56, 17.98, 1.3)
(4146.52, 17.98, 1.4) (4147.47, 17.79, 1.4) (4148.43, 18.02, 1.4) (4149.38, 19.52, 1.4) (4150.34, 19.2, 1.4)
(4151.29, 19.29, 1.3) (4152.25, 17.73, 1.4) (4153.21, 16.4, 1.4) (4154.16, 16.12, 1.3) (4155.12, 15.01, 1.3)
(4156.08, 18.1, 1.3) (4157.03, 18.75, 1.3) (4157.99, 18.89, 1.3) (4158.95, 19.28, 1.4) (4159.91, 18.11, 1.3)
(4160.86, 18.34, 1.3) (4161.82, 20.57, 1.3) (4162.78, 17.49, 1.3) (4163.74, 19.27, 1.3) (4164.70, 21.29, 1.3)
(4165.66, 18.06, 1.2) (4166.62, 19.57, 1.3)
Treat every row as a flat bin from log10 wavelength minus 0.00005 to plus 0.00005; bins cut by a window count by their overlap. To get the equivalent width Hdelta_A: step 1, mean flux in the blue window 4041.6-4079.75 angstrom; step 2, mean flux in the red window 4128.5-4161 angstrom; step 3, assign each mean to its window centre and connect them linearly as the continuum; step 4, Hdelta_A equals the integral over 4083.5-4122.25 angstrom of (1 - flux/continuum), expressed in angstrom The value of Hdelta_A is 2.0 angstrom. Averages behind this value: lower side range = 19.3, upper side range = 18.2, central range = 17.8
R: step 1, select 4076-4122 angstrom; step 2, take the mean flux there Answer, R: 17.9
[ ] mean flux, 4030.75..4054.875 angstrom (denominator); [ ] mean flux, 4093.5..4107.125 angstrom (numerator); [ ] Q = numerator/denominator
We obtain 0.8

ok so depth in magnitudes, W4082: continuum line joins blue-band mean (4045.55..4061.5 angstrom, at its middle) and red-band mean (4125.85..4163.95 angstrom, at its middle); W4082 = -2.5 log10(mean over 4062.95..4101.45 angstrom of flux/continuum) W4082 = 0.05 mag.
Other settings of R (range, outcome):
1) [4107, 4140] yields 18.3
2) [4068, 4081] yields 18.8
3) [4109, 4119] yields 18.1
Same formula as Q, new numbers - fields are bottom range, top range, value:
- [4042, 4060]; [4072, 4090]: 0.93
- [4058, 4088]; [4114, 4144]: 0.98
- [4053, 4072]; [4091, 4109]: 0.88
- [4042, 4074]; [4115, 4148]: 0.93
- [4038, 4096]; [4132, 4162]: 0.94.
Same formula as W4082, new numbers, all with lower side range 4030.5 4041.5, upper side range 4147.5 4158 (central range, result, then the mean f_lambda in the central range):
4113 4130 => 0.007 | 18.2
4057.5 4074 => -0.014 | 19.3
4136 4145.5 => -0.013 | 18.2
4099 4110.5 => 0.085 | 17.1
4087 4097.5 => -0.003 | 18.7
